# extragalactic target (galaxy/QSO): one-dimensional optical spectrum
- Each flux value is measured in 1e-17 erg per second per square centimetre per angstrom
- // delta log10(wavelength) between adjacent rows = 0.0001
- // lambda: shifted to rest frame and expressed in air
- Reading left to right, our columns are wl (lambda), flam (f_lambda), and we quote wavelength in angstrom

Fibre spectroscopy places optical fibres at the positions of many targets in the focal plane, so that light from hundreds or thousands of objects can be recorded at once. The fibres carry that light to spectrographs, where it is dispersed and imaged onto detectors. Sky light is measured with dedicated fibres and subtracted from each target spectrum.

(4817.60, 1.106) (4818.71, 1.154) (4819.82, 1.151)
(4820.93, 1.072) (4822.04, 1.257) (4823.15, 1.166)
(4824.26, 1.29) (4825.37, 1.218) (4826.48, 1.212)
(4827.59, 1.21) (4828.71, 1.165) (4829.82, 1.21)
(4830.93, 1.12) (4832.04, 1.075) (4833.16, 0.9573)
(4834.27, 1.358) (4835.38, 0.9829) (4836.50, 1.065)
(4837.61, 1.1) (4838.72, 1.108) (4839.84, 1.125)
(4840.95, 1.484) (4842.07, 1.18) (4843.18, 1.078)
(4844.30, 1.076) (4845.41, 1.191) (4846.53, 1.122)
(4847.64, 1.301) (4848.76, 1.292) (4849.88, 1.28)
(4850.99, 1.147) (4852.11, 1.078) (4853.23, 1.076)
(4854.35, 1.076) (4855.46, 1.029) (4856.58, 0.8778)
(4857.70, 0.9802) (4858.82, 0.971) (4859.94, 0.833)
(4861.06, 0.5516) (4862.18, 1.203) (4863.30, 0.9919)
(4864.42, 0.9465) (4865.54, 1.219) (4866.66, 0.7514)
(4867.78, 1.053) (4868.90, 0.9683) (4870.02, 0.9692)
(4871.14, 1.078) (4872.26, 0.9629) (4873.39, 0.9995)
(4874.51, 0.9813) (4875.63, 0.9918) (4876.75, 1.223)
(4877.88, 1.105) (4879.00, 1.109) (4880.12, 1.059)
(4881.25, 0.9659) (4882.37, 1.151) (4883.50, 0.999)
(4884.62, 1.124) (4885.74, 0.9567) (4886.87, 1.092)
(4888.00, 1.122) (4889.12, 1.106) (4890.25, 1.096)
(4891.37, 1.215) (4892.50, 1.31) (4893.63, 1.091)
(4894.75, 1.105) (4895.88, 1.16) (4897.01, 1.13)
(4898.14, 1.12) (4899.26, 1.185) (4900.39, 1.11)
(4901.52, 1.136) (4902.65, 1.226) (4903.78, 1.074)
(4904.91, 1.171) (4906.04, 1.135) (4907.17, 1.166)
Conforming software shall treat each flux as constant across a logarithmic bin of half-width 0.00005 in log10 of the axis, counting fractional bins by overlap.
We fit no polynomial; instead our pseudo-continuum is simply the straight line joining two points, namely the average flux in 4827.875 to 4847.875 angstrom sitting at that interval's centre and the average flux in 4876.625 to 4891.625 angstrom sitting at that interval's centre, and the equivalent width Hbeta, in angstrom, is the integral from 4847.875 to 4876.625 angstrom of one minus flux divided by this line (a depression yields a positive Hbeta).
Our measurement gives 2.5 angstrom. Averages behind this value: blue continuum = 1.15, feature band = 1.02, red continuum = 1.09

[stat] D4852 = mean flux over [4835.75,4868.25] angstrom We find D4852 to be 1.07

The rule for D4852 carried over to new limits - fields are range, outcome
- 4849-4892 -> 1.04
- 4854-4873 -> 0.967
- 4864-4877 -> 1.01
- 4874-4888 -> 1.07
